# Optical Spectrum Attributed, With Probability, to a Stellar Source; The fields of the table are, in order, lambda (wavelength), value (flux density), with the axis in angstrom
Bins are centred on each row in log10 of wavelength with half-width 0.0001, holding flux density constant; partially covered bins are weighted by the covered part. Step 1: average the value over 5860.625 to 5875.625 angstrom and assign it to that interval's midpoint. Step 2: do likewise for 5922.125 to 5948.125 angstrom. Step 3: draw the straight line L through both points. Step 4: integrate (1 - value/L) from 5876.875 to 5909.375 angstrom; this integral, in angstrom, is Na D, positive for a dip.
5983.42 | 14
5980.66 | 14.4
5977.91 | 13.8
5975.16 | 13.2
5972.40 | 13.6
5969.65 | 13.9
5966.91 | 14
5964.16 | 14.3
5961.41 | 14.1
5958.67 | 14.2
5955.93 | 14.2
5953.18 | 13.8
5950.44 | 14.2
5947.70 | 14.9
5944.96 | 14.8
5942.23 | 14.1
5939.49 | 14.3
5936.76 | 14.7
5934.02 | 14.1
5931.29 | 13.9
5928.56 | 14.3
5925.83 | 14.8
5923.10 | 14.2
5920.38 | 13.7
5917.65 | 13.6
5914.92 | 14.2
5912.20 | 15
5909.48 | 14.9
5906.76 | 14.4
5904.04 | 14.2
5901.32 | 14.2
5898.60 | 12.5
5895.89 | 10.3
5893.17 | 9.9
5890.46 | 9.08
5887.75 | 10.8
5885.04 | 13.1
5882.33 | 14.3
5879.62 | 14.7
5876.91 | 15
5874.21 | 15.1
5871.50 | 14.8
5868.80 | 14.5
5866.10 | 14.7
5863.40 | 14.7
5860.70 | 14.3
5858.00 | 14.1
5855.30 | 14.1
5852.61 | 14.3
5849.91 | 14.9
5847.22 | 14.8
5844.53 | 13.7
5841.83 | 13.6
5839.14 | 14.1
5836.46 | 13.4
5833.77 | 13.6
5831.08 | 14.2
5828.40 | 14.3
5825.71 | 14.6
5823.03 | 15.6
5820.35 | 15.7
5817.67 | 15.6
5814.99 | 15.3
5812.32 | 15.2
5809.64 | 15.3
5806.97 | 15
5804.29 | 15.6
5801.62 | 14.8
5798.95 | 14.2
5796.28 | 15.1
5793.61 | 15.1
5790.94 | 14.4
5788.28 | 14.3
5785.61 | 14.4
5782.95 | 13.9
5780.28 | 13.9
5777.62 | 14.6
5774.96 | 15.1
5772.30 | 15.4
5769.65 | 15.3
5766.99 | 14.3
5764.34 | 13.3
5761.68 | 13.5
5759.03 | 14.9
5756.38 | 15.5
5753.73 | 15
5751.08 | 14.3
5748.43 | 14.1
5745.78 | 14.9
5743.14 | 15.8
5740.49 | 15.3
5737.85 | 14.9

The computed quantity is 4.2 angstrom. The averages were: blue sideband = 14.7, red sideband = 14.4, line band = 12.7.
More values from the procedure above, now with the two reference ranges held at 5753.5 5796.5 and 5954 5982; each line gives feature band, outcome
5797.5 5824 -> -1.4 angstrom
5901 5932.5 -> -0.4 angstrom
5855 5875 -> -0.4 angstrom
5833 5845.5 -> 0.6 angstrom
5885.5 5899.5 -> 3.5 angstrom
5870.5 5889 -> 0.3 angstrom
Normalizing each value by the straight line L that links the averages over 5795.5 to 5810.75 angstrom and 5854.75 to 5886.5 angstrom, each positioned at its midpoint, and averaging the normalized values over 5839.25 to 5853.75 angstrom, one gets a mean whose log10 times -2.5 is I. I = 0.03 mag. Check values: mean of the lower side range 15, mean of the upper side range 14.4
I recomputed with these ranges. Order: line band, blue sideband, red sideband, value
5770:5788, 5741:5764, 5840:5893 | -0.01 mag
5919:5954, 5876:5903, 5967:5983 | -0.09 mag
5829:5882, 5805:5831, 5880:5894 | -0.09 mag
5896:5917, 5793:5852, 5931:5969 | 0.04 mag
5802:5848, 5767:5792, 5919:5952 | -0.01 mag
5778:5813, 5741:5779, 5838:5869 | -0.01 mag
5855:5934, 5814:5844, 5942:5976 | 0.05 mag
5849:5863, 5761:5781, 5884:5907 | -0.13 mag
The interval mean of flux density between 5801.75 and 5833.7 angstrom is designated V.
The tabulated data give 15.1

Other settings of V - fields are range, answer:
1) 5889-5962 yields 13.7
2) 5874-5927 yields 13.4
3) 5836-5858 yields 14.1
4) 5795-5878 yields 14.7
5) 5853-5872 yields 14.4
